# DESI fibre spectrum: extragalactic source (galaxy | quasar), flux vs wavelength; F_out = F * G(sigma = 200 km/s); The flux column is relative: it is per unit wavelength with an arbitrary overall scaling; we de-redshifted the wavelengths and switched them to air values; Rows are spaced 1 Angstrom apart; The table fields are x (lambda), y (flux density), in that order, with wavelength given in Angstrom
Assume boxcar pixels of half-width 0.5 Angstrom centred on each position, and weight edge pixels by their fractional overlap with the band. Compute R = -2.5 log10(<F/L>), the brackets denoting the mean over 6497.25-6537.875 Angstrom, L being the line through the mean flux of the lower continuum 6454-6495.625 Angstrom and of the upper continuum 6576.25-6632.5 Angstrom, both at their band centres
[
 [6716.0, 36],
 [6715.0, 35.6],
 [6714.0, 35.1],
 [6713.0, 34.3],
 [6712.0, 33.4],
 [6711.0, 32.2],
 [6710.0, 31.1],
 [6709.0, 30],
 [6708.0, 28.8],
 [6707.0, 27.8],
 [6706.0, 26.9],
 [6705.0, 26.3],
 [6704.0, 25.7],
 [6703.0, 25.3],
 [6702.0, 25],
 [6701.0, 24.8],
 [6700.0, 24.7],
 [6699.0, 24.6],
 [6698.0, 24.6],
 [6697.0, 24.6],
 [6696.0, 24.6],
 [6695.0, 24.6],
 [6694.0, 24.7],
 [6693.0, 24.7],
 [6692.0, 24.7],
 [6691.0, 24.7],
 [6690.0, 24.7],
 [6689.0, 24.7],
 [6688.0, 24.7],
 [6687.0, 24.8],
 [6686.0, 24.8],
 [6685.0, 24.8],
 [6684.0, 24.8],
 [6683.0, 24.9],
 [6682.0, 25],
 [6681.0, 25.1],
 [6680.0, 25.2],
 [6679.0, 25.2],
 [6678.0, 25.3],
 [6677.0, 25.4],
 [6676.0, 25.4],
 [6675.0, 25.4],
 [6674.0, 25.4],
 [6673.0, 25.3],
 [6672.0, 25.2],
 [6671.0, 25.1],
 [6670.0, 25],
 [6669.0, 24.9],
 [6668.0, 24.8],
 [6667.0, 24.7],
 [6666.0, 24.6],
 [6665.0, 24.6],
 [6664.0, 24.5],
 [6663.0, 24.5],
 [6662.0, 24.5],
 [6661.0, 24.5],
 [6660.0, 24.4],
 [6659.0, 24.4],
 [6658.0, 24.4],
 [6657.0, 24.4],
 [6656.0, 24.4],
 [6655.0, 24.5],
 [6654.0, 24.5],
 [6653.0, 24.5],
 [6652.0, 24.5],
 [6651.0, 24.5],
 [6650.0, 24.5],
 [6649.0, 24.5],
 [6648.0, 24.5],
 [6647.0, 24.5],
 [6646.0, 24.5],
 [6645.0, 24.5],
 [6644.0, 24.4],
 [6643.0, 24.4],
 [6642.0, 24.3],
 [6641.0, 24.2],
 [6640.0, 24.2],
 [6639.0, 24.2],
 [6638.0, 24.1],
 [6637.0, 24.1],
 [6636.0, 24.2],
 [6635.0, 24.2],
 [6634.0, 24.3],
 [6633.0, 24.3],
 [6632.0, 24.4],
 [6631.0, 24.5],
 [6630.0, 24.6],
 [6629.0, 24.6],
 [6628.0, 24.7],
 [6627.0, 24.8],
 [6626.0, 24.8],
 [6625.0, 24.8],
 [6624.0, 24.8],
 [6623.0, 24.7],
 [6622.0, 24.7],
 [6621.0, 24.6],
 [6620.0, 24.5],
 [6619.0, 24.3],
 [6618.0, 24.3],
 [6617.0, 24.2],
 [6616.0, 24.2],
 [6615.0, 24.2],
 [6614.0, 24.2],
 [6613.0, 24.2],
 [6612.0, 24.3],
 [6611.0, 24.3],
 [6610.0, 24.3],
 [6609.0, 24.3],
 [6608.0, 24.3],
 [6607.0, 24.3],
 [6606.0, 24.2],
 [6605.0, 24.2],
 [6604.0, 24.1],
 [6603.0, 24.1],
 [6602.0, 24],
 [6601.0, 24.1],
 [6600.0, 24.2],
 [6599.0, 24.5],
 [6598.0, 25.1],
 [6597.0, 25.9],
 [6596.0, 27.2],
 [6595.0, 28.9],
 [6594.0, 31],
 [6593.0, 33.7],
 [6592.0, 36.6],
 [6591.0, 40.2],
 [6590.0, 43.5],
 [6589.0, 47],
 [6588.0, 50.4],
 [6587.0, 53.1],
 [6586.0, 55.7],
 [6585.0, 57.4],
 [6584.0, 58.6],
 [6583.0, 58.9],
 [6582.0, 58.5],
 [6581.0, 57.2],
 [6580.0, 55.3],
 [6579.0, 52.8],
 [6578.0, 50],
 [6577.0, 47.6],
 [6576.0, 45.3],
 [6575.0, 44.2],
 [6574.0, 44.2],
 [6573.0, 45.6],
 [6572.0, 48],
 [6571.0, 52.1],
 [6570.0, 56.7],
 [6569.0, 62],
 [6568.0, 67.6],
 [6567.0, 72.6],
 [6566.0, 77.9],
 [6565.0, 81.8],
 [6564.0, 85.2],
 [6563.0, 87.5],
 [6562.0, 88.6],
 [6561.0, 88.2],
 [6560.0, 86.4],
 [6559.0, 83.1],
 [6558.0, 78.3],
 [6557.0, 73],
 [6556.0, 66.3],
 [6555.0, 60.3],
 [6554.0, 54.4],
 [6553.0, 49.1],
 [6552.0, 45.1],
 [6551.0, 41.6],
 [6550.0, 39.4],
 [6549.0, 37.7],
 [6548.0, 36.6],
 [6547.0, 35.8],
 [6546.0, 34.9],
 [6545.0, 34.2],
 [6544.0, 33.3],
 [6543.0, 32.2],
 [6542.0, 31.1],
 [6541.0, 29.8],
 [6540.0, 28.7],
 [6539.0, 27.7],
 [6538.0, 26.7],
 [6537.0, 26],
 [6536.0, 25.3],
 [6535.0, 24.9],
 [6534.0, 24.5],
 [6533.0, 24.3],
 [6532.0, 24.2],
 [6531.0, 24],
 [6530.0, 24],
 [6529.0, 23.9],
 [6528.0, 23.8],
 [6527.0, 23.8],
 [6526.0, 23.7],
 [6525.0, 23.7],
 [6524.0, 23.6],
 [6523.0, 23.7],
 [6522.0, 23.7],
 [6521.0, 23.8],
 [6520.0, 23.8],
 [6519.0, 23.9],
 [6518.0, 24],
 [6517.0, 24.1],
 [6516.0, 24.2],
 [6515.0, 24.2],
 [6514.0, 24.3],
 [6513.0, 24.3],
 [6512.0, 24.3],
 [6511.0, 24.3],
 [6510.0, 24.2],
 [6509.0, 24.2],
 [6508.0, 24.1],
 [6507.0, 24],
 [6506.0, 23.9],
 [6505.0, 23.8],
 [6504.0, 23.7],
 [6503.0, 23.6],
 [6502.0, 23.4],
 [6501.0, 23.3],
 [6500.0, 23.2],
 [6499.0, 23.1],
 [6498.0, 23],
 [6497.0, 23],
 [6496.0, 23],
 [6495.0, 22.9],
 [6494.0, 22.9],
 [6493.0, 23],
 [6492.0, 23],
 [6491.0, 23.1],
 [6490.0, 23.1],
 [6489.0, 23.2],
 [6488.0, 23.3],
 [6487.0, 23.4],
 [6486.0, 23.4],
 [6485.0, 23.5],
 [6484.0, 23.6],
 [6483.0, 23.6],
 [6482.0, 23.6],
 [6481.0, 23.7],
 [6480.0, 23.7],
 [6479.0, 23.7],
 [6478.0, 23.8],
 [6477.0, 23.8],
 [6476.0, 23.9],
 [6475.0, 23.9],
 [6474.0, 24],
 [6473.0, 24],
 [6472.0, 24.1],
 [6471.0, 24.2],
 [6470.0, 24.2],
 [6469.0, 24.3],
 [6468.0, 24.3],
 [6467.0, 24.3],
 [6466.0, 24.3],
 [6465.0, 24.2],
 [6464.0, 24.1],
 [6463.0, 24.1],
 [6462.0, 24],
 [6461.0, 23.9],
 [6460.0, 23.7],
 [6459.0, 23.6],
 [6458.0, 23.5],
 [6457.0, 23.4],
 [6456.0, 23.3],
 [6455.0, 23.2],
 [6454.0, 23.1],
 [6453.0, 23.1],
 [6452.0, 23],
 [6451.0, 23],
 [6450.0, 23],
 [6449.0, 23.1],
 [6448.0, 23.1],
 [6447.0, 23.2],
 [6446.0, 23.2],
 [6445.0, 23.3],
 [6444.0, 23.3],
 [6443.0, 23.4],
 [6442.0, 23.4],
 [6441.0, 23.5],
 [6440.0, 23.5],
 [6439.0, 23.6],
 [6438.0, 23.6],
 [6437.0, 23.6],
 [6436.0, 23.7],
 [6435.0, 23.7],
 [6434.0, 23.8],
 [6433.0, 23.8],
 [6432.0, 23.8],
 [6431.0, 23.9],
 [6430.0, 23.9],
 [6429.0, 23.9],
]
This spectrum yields 0.11 mag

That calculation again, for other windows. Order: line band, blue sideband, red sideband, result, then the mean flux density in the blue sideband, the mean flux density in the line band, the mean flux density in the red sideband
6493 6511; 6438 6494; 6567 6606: 0.24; 23.6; 23.5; 43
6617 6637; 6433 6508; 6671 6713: 0.03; 23.5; 24.5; 25.9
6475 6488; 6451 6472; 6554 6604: 0.21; 23.8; 23.6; 53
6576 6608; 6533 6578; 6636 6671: 0.08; 51.1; 39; 24.5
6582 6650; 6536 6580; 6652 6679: 0.30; 53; 28.8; 24.8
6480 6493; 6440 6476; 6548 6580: 0.40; 23.6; 23.4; 61.2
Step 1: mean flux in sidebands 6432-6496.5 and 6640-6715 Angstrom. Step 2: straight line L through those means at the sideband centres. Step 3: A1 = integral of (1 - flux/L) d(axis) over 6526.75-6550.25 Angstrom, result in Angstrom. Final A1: -4.55 Angstrom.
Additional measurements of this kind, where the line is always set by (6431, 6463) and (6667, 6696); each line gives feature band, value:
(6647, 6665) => 0.2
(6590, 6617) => -2.4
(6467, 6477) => -0.2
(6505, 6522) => -0.1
